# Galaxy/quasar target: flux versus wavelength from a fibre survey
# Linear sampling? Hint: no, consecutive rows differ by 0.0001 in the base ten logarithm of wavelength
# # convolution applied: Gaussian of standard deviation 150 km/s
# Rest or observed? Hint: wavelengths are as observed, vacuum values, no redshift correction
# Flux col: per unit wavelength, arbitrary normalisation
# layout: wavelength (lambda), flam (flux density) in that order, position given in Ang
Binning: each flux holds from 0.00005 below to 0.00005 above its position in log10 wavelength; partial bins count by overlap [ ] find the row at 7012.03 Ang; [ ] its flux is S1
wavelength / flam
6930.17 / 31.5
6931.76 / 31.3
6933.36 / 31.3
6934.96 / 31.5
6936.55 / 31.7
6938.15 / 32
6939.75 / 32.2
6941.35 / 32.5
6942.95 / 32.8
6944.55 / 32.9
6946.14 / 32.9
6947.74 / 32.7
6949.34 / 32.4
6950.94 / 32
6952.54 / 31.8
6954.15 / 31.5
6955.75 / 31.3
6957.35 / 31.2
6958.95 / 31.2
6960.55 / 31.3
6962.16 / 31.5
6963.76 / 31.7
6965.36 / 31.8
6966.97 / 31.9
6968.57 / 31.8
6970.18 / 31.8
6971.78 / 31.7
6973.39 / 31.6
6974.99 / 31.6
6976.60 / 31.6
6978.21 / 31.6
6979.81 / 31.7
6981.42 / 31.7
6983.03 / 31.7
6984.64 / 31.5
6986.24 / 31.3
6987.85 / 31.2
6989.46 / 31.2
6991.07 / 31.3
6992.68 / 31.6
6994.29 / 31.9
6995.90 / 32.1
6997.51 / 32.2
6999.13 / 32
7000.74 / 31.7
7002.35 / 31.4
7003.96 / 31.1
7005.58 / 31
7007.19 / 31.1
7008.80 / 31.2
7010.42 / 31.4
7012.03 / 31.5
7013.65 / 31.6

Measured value 31.5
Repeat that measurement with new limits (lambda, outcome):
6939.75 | 32.2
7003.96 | 31.1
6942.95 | 32.8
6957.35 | 31.2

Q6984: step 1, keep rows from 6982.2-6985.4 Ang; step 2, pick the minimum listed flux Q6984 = 31.5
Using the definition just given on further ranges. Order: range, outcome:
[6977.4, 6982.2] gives 31.6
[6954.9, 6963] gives 31.2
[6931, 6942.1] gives 31.3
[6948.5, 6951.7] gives 32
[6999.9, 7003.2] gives 31.4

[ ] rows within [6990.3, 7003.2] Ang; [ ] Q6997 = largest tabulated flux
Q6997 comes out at 32.2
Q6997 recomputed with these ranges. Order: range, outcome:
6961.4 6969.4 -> 31.9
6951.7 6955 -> 31.8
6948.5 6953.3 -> 32.4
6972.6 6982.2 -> 31.7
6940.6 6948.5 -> 32.9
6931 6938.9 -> 32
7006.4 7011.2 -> 31.4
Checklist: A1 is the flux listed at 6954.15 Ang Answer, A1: 31.5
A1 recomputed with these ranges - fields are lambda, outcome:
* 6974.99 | 31.6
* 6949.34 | 32.4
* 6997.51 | 32.2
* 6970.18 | 31.8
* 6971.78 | 31.7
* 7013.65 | 31.6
